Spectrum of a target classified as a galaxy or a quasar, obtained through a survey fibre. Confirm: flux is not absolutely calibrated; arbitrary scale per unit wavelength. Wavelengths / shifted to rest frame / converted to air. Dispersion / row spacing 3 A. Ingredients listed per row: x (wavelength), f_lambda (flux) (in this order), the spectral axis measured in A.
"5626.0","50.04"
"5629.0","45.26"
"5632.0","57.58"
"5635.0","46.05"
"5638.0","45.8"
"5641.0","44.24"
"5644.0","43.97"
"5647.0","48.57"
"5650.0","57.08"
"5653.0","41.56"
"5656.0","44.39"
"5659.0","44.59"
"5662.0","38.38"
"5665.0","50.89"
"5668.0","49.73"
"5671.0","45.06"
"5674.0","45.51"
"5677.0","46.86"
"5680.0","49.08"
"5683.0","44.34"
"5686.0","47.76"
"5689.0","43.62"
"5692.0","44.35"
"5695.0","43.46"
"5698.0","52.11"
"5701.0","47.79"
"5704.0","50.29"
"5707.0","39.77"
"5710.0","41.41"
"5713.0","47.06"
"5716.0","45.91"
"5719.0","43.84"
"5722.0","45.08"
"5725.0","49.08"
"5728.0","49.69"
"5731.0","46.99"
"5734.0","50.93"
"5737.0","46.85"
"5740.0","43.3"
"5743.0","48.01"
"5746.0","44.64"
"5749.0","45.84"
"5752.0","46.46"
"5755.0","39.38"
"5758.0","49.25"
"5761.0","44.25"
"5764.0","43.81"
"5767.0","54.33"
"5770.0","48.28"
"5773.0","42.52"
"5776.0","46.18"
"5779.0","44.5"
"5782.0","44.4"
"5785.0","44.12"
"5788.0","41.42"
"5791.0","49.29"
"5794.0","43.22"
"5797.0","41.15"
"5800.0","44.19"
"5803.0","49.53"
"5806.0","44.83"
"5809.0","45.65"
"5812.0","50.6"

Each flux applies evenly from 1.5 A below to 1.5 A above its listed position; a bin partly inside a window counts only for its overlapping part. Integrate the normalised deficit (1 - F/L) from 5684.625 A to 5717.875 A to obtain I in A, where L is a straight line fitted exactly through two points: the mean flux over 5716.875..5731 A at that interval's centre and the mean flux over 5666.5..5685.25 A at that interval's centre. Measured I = 0.8 A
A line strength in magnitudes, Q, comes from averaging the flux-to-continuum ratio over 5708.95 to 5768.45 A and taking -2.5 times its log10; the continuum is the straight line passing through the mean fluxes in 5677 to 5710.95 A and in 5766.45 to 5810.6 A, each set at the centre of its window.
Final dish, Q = -0.02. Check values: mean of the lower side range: 45.9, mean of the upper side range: 45.4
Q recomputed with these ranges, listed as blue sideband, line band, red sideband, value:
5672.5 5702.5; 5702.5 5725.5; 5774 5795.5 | 0.02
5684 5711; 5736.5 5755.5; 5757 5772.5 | 0.05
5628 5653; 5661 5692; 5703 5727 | 0.01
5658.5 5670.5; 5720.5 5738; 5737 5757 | -0.07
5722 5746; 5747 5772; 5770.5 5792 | -0.01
